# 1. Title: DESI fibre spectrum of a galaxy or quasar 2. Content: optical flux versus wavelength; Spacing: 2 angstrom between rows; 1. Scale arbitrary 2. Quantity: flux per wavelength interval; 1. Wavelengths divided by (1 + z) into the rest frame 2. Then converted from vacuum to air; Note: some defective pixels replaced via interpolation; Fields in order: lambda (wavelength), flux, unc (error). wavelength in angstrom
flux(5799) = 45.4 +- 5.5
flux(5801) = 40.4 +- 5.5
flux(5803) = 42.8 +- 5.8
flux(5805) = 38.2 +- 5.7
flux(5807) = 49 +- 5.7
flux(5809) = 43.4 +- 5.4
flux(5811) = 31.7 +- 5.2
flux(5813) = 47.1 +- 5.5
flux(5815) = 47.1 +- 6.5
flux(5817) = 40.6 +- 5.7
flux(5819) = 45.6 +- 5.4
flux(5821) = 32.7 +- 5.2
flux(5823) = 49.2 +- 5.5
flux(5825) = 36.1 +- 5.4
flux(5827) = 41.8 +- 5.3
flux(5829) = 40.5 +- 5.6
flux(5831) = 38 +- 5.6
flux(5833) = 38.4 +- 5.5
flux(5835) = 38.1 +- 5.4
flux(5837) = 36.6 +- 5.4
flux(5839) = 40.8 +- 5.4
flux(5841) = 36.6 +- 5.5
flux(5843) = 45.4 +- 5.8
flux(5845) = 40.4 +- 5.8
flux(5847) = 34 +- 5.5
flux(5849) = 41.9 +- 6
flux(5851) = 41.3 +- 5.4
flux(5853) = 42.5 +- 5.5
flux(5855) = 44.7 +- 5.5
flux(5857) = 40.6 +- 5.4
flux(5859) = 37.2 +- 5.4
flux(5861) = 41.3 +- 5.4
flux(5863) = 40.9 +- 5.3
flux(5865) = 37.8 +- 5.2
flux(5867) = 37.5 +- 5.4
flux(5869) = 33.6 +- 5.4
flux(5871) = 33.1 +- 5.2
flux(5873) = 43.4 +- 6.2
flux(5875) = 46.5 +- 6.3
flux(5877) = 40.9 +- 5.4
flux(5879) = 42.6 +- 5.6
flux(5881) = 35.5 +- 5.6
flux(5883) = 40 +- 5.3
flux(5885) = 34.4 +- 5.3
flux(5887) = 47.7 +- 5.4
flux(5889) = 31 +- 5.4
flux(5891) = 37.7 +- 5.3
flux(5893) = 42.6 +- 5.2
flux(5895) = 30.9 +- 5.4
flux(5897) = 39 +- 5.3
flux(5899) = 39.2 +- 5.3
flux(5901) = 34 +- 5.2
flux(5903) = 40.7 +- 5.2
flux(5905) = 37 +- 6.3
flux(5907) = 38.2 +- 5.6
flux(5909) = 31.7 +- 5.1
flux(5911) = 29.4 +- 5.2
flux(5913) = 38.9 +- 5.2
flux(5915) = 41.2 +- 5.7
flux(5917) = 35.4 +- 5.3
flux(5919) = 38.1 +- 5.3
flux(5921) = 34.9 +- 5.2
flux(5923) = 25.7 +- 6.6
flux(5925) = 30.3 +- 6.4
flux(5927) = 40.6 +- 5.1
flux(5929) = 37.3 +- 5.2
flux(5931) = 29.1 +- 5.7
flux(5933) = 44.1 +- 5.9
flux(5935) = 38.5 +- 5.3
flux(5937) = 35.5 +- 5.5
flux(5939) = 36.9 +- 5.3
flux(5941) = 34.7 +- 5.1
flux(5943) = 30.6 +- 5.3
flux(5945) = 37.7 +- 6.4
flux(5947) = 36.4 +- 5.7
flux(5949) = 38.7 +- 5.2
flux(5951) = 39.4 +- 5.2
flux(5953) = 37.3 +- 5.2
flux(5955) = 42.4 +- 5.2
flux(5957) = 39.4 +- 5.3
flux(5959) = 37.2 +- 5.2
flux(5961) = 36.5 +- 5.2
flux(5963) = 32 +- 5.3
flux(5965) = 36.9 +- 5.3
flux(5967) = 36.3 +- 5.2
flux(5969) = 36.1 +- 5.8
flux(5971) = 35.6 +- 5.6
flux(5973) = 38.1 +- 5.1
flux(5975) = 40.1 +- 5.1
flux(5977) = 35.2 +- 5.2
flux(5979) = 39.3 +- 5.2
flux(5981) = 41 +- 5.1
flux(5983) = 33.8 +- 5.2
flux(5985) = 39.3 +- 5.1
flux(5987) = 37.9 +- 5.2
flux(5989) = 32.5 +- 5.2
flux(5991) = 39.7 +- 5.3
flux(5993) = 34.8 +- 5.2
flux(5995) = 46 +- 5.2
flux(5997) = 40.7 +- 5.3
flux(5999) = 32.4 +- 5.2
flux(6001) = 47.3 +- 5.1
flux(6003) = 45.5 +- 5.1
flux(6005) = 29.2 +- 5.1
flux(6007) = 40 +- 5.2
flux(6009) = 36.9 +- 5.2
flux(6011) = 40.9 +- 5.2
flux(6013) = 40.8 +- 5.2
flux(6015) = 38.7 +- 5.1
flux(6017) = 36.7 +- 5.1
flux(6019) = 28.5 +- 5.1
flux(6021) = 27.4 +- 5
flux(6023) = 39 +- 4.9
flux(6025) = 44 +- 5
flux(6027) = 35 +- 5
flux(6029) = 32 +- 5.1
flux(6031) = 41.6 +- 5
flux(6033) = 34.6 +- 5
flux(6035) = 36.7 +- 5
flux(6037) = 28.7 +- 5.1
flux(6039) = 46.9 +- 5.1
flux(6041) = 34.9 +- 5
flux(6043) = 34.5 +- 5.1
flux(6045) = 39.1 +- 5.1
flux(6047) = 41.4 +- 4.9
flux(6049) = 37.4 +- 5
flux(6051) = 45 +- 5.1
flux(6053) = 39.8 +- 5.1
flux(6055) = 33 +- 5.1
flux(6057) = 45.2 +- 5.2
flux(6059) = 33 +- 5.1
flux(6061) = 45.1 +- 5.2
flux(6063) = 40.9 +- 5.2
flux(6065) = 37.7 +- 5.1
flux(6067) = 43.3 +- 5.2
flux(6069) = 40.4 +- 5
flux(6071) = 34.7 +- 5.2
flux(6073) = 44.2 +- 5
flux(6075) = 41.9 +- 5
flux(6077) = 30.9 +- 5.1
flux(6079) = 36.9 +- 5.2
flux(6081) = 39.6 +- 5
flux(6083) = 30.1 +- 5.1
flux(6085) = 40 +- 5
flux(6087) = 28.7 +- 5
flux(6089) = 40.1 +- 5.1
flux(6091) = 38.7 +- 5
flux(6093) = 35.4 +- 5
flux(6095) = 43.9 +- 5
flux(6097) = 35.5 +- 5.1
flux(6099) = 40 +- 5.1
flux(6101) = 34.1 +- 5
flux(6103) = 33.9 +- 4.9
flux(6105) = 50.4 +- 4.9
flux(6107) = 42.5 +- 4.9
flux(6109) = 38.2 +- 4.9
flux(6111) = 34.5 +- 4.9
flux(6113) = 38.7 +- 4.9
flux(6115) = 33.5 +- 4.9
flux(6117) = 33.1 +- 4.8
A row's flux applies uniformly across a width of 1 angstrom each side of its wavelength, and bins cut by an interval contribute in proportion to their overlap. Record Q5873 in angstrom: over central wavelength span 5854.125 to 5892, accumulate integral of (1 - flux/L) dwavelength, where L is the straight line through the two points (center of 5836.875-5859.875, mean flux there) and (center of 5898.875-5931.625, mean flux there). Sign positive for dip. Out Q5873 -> -0.8 angstrom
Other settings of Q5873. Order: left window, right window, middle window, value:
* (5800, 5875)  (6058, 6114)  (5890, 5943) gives 4.82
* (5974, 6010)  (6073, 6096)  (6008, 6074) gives -0.58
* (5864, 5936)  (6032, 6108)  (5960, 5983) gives 0.50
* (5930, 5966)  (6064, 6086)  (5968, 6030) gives -0.32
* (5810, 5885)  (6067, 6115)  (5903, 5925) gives 2.42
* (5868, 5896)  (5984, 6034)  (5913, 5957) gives 1.89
